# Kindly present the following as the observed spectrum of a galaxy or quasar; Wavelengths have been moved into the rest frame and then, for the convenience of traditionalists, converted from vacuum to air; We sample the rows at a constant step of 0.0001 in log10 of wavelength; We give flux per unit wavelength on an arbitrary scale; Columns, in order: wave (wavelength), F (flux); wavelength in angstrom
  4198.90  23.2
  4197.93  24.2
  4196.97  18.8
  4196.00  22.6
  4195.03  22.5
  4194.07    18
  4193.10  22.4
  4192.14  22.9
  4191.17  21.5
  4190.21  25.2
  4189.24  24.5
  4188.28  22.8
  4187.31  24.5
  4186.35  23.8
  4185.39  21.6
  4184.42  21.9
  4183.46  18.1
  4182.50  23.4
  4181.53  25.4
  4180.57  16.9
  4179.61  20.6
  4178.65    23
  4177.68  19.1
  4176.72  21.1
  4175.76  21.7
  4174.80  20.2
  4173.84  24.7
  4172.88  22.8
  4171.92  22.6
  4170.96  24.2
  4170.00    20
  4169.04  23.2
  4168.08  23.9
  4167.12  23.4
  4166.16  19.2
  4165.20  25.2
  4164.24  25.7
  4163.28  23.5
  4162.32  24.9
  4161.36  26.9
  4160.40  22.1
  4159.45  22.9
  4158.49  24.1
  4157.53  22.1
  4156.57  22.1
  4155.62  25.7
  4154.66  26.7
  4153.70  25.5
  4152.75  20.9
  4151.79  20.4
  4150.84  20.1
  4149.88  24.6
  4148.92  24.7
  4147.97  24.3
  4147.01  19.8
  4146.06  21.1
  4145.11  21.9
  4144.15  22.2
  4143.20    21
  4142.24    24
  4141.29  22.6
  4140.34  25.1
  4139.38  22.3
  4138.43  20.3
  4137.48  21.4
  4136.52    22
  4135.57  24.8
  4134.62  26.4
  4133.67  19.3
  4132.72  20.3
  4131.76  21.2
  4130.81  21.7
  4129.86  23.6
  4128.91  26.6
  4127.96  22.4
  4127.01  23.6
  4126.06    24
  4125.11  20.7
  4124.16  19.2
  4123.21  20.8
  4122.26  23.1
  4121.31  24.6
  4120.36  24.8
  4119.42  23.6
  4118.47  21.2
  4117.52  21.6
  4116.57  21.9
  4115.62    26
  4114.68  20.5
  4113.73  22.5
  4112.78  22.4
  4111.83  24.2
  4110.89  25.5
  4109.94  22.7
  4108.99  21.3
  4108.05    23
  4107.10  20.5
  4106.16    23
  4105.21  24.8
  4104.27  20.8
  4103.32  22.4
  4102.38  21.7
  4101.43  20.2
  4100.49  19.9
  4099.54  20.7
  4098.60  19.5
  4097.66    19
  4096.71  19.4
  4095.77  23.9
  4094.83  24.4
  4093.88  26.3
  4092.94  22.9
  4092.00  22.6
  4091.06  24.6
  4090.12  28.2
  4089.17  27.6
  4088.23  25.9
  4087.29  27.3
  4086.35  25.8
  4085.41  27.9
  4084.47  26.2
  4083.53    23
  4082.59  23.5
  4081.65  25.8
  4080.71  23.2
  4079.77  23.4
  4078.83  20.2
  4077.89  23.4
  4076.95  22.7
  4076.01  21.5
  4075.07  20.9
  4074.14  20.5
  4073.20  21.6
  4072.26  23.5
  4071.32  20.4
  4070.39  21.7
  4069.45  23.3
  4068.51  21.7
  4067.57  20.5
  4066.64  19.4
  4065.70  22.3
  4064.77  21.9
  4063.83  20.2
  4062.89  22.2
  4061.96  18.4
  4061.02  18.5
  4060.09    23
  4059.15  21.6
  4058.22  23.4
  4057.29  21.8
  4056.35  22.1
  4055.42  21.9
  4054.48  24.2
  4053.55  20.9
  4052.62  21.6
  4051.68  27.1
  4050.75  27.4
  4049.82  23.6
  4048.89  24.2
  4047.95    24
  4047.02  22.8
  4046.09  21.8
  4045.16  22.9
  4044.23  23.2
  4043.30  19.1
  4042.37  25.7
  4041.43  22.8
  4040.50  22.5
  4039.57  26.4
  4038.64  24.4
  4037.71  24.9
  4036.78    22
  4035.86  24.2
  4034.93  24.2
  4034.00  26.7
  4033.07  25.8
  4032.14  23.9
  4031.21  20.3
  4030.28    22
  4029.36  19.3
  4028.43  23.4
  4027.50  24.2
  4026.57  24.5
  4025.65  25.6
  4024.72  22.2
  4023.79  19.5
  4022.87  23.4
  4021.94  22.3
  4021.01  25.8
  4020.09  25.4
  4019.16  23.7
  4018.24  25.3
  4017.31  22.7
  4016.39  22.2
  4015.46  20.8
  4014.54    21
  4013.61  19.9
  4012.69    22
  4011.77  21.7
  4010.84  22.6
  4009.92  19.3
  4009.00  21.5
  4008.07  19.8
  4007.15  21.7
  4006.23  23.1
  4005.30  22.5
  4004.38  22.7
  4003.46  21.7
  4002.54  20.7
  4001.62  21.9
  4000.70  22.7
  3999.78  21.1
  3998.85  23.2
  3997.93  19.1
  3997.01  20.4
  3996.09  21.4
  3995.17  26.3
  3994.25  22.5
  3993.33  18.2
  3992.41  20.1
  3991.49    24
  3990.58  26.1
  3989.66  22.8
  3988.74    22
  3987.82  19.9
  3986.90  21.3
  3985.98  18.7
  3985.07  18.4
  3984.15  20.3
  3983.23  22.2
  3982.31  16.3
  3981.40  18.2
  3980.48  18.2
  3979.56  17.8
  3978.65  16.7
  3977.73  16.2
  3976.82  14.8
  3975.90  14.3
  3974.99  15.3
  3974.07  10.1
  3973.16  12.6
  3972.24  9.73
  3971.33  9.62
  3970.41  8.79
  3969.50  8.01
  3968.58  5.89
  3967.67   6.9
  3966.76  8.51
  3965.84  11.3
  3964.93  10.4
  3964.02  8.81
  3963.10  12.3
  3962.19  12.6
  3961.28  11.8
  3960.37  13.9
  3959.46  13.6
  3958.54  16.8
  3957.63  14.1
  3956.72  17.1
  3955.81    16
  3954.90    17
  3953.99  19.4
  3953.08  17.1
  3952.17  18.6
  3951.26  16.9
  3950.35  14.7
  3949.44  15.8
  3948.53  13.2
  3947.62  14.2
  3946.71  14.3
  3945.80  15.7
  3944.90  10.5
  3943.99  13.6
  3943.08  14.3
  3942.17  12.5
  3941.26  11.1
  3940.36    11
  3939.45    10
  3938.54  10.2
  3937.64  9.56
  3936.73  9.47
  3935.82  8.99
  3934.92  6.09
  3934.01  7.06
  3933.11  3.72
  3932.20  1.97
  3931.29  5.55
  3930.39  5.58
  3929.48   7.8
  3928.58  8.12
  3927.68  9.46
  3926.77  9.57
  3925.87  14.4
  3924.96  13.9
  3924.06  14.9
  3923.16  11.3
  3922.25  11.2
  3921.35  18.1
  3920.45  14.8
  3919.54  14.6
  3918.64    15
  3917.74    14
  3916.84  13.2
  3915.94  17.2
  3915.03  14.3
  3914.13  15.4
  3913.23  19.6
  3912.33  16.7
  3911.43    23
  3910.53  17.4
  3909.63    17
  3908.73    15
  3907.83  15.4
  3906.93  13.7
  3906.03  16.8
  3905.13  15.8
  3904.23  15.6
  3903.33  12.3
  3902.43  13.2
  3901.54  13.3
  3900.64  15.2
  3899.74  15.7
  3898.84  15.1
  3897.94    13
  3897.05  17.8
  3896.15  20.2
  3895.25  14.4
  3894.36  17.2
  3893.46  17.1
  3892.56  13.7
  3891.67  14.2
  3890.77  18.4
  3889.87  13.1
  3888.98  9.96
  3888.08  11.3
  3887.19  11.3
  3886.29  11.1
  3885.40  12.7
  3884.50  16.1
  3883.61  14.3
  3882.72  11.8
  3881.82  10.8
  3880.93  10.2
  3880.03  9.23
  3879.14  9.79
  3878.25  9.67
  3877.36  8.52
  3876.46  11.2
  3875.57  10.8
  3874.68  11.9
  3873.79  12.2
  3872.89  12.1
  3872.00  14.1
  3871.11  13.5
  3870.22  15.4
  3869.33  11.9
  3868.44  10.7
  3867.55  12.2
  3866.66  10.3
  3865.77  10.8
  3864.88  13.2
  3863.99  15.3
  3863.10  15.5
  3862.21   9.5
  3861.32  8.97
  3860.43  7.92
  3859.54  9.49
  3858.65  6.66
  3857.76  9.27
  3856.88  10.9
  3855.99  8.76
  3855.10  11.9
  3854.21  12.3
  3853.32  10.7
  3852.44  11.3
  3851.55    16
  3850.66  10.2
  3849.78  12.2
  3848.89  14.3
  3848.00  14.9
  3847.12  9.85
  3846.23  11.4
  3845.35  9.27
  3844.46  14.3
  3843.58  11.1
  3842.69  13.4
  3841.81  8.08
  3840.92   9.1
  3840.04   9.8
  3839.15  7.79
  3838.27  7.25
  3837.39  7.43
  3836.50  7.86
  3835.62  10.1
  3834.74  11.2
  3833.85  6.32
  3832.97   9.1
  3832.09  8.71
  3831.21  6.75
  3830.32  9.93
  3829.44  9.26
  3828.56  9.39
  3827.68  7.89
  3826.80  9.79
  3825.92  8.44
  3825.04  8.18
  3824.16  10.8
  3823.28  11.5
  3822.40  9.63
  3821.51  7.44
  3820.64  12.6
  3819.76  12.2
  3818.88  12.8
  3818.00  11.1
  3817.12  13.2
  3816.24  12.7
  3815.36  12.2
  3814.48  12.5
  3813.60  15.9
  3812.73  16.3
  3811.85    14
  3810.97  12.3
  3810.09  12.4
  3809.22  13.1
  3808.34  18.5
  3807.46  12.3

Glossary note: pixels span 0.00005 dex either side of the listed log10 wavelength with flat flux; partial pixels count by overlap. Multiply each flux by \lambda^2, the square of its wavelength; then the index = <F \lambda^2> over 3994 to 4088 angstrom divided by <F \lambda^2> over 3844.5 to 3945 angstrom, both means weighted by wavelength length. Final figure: 1.97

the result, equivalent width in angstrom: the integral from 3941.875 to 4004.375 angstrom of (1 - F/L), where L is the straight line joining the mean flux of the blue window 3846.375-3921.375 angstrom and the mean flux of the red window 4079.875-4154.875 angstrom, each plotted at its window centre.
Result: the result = 2.6 angstrom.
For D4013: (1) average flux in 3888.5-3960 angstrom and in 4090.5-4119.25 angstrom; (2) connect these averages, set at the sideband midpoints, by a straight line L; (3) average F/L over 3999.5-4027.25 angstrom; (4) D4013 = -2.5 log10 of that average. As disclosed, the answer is -0.24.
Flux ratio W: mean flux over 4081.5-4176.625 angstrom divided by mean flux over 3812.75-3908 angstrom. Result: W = 2.0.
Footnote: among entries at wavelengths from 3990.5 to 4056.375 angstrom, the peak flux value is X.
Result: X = 27.4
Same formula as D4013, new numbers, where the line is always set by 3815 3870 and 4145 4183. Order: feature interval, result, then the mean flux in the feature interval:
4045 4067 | -0.20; 22.4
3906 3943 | 0.11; 12.3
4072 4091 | -0.22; 24.1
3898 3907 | -0.14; 14.6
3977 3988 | -0.17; 18.6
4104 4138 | -0.08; 22.7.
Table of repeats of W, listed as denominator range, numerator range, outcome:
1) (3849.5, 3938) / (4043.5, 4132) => 1.82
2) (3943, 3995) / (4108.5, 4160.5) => 1.47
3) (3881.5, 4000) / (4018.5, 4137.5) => 1.58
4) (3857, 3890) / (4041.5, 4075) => 1.95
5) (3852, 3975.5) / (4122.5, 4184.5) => 1.79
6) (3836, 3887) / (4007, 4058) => 2.06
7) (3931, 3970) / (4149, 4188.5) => 1.91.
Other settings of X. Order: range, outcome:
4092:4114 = 26.3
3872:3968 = 23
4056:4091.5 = 28.2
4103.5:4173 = 26.9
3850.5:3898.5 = 20.2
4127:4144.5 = 26.6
